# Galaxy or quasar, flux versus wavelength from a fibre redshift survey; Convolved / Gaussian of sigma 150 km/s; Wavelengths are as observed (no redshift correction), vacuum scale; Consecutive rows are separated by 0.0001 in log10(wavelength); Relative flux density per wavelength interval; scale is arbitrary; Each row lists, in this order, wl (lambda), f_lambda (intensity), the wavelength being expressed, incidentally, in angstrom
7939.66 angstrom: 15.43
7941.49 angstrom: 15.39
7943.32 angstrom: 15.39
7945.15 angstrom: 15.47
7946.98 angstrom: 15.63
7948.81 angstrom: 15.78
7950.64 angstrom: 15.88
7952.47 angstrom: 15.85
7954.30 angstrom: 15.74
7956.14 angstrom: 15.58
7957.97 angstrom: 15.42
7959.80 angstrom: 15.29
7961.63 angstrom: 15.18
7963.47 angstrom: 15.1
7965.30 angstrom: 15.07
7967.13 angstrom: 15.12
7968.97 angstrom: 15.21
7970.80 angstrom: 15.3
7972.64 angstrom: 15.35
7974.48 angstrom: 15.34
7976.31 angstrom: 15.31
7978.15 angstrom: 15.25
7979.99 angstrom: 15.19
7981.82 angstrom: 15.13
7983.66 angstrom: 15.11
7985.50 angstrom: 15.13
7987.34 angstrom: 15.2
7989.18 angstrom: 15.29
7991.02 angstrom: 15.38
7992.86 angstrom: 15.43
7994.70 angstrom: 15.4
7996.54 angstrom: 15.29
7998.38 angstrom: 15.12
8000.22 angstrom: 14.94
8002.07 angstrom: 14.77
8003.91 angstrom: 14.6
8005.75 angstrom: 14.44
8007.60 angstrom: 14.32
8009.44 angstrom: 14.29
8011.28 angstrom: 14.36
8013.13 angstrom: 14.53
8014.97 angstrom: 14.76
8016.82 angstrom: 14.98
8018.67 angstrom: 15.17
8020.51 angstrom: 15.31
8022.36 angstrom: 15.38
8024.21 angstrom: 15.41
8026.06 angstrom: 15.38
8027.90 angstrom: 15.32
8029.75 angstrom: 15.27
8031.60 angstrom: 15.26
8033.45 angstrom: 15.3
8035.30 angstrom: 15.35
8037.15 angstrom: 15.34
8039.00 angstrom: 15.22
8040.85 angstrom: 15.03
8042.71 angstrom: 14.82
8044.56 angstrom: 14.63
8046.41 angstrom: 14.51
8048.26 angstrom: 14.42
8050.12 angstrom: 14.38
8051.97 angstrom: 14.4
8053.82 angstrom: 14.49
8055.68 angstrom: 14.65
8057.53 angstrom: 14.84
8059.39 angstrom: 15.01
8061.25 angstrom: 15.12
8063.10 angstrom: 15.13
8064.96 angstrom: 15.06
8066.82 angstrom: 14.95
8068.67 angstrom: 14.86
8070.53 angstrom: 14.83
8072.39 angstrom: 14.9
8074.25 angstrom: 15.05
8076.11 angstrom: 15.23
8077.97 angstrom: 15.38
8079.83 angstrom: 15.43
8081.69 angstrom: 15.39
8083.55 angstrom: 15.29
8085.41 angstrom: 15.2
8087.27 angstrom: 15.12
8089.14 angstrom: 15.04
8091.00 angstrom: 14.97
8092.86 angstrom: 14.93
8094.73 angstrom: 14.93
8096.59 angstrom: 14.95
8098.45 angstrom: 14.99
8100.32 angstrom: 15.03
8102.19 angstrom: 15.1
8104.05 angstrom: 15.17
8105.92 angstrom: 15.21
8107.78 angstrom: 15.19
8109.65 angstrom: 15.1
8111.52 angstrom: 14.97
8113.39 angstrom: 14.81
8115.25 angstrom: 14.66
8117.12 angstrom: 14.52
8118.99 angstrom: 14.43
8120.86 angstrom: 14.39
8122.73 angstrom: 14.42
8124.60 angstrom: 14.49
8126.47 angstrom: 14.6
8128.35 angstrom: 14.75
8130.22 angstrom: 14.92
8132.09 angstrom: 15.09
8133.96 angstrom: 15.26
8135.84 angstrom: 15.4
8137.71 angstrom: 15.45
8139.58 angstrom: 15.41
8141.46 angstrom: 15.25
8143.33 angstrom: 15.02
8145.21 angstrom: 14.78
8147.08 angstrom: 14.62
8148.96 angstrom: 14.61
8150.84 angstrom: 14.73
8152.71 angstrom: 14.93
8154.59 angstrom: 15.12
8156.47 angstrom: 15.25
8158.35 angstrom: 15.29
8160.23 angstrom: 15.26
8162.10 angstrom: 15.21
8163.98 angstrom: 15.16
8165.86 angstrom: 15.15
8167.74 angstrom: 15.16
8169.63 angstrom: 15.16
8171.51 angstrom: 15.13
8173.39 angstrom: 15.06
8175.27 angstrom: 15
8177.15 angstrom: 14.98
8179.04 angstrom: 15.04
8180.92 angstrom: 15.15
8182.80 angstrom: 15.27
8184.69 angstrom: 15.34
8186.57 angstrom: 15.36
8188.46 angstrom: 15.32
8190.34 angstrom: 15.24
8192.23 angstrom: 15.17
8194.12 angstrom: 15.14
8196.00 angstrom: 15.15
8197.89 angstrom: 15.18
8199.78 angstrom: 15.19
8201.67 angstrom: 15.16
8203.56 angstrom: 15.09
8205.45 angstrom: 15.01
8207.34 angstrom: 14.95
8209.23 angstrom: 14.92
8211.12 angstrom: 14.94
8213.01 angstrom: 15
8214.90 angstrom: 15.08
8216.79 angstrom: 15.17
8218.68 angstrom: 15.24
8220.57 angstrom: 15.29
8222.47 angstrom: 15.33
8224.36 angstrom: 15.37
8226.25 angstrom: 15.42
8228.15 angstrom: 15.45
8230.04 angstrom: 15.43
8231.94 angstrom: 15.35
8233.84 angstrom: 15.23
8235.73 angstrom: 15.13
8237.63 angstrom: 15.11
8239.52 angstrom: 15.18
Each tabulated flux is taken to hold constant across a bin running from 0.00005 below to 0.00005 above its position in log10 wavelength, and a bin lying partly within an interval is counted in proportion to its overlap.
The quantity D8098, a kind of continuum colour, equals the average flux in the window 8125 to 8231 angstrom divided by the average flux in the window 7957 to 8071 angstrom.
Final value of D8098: 1.01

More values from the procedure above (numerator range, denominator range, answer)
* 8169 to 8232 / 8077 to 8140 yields 1.01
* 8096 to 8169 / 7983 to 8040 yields 0.99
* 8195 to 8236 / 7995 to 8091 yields 1.01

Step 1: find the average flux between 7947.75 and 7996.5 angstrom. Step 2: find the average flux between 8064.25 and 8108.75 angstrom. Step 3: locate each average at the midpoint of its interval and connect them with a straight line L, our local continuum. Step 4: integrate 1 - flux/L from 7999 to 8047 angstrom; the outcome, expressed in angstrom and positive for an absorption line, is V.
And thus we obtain 0.9 angstrom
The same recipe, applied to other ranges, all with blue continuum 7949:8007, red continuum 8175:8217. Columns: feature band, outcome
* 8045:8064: 0.6 angstrom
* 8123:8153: 0.4 angstrom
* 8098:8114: 0.1 angstrom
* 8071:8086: 0.0 angstrom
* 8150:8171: 0.0 angstrom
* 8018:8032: -0.1 angstrom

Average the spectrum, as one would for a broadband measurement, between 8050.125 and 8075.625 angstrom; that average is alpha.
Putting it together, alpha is 14.9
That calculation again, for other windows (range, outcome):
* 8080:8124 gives 15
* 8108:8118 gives 14.8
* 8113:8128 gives 14.5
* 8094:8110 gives 15.1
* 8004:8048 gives 15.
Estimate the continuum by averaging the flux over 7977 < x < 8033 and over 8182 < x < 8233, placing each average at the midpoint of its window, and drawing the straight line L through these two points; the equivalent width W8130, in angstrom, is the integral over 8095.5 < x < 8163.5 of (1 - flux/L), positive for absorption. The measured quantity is 0.84 angstrom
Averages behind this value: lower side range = 15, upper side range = 15.2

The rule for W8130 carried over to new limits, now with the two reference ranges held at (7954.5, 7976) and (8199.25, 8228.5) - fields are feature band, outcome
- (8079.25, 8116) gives 0.3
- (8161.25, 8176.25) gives 0.1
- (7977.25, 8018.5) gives 0.8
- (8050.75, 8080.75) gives 0.6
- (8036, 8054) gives 0.6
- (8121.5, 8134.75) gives 0.4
